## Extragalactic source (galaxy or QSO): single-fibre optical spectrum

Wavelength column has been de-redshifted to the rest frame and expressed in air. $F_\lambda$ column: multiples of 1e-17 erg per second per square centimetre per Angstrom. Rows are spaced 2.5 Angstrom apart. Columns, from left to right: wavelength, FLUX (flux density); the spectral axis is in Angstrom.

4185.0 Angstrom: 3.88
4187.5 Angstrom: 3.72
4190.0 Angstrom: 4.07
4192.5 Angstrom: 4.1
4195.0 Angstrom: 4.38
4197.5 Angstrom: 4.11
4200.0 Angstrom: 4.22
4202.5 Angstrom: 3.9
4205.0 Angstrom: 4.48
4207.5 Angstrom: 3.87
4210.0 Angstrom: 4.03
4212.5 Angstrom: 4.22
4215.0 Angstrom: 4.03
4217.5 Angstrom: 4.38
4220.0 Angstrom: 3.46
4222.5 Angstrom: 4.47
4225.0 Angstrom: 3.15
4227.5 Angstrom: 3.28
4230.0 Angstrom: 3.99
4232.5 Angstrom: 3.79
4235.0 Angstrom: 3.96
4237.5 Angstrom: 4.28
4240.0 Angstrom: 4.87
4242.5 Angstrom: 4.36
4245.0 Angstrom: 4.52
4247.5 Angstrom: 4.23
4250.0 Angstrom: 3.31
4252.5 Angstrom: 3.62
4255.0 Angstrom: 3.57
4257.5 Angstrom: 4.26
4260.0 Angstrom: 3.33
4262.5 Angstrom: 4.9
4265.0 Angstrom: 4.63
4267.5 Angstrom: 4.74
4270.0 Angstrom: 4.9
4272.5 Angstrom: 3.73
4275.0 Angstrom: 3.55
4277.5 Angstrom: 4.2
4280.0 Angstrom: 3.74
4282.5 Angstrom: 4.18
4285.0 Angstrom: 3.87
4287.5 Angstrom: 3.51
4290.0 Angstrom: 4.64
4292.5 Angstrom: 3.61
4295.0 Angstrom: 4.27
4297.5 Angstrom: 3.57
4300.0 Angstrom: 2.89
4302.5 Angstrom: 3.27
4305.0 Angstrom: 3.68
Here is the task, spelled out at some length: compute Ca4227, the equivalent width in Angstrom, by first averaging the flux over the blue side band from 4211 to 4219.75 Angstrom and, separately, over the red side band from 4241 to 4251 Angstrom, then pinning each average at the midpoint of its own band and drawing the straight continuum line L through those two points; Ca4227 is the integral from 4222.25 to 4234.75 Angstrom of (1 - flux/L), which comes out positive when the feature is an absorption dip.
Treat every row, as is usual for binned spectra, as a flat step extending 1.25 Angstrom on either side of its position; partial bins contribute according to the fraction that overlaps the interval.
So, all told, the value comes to 1.3 Angstrom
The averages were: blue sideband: 4.12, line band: 3.7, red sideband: 4.14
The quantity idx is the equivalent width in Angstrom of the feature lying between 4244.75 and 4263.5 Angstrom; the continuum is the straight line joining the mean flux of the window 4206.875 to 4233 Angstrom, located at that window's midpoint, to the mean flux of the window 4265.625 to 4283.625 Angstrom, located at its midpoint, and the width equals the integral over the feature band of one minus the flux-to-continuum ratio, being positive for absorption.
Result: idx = 0.6 Angstrom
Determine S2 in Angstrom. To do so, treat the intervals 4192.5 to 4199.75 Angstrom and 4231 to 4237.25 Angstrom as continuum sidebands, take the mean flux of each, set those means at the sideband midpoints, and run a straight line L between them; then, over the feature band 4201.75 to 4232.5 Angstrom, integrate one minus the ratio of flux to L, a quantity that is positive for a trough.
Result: 1.0 Angstrom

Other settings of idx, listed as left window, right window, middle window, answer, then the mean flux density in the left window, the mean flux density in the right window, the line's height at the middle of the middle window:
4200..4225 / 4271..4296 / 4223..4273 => -1.1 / 4.05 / 3.94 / 3.99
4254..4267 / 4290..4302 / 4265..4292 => -1.3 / 4.18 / 3.68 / 3.93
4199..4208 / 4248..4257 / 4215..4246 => -1.5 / 4.14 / 3.62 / 3.85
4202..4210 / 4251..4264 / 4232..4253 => -0.8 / 4.09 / 3.94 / 3.98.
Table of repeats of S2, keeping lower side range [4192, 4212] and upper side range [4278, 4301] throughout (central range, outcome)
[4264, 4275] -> -1.37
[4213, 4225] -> 0.25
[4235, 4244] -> -0.94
